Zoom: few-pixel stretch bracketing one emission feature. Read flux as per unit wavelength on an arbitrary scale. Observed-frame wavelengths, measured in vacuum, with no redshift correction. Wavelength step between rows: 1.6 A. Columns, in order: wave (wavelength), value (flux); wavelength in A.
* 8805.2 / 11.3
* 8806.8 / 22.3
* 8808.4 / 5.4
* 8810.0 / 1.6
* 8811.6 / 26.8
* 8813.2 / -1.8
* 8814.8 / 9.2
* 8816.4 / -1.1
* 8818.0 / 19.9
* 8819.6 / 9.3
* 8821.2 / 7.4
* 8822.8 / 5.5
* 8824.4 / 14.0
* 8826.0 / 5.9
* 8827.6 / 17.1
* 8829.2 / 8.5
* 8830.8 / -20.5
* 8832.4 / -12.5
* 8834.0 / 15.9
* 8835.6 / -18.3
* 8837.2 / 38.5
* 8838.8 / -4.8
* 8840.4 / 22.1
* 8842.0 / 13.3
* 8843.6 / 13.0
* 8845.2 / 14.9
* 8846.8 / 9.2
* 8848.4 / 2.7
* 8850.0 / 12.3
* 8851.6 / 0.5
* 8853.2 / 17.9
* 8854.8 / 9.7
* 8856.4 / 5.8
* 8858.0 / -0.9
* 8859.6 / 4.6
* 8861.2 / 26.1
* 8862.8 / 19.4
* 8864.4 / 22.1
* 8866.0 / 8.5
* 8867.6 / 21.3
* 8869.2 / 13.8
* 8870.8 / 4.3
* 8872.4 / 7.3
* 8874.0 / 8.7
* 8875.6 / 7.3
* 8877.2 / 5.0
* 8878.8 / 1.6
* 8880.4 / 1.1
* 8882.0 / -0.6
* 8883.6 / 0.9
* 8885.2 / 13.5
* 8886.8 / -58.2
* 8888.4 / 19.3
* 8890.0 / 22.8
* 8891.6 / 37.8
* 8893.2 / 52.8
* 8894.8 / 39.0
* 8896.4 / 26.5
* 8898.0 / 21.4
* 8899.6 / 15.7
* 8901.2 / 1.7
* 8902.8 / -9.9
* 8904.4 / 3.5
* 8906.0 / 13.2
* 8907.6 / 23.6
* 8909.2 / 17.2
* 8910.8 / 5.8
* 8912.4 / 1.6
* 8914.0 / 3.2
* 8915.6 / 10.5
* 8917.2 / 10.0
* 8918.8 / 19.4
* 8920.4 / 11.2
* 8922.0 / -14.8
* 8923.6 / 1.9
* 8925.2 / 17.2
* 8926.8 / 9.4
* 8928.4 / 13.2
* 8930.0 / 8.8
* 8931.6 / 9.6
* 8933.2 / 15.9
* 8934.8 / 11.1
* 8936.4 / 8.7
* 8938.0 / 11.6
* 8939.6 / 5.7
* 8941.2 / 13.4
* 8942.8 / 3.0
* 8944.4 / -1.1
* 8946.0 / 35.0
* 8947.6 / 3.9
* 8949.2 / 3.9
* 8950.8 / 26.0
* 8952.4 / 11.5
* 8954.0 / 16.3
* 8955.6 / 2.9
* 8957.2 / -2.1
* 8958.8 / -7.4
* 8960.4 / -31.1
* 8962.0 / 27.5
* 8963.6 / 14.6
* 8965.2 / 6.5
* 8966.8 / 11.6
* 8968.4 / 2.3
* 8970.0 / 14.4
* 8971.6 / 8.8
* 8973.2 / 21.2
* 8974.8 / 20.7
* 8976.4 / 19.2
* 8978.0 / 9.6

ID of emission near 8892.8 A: H-gamma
